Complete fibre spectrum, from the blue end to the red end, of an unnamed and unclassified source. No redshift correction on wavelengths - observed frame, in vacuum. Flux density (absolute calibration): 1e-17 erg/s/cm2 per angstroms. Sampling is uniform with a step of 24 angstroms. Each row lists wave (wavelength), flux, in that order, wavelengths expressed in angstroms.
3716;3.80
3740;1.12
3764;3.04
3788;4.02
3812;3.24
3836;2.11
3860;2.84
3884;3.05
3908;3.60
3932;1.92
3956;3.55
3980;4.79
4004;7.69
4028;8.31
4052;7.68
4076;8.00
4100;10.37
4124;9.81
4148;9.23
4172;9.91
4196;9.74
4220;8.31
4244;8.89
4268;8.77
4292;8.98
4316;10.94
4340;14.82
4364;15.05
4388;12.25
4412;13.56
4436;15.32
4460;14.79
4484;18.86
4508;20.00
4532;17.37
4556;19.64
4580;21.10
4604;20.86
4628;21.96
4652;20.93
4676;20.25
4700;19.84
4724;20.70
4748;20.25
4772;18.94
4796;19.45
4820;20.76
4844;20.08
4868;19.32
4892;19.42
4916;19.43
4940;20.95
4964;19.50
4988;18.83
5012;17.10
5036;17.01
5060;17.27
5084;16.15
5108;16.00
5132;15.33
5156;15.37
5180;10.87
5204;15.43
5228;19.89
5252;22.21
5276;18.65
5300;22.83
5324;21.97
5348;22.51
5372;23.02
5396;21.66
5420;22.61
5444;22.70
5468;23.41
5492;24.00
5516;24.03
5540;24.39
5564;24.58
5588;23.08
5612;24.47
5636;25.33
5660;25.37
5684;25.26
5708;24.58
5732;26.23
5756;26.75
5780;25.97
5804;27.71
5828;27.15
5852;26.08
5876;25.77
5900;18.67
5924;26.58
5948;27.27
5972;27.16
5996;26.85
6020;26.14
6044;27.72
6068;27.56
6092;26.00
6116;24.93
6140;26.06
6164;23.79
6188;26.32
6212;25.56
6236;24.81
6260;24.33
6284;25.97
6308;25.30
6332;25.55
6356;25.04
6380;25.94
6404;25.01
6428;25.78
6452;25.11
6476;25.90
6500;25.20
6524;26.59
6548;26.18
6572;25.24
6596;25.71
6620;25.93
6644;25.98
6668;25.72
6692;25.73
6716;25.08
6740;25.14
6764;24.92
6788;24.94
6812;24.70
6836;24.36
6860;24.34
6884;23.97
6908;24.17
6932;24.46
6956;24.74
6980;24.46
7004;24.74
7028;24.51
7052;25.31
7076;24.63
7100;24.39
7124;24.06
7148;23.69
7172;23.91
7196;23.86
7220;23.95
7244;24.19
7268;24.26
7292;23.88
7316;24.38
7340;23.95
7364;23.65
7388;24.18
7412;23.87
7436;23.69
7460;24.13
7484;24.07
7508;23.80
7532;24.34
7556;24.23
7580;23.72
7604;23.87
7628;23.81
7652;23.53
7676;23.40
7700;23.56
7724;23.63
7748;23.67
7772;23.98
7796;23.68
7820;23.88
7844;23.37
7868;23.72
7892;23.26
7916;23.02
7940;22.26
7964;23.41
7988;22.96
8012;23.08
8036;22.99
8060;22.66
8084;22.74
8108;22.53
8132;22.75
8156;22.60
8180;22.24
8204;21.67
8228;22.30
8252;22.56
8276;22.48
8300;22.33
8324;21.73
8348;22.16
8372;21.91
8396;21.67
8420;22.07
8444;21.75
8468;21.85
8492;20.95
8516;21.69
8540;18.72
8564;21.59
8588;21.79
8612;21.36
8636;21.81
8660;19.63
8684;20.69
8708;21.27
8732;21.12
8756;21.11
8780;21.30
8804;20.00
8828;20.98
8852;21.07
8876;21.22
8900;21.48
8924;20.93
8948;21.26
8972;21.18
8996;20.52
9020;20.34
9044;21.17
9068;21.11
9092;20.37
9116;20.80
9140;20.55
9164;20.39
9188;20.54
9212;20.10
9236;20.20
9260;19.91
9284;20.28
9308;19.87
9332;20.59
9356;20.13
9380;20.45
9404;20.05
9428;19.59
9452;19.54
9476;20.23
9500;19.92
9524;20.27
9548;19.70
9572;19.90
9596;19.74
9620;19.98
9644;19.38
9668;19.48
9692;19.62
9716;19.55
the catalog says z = 0.00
